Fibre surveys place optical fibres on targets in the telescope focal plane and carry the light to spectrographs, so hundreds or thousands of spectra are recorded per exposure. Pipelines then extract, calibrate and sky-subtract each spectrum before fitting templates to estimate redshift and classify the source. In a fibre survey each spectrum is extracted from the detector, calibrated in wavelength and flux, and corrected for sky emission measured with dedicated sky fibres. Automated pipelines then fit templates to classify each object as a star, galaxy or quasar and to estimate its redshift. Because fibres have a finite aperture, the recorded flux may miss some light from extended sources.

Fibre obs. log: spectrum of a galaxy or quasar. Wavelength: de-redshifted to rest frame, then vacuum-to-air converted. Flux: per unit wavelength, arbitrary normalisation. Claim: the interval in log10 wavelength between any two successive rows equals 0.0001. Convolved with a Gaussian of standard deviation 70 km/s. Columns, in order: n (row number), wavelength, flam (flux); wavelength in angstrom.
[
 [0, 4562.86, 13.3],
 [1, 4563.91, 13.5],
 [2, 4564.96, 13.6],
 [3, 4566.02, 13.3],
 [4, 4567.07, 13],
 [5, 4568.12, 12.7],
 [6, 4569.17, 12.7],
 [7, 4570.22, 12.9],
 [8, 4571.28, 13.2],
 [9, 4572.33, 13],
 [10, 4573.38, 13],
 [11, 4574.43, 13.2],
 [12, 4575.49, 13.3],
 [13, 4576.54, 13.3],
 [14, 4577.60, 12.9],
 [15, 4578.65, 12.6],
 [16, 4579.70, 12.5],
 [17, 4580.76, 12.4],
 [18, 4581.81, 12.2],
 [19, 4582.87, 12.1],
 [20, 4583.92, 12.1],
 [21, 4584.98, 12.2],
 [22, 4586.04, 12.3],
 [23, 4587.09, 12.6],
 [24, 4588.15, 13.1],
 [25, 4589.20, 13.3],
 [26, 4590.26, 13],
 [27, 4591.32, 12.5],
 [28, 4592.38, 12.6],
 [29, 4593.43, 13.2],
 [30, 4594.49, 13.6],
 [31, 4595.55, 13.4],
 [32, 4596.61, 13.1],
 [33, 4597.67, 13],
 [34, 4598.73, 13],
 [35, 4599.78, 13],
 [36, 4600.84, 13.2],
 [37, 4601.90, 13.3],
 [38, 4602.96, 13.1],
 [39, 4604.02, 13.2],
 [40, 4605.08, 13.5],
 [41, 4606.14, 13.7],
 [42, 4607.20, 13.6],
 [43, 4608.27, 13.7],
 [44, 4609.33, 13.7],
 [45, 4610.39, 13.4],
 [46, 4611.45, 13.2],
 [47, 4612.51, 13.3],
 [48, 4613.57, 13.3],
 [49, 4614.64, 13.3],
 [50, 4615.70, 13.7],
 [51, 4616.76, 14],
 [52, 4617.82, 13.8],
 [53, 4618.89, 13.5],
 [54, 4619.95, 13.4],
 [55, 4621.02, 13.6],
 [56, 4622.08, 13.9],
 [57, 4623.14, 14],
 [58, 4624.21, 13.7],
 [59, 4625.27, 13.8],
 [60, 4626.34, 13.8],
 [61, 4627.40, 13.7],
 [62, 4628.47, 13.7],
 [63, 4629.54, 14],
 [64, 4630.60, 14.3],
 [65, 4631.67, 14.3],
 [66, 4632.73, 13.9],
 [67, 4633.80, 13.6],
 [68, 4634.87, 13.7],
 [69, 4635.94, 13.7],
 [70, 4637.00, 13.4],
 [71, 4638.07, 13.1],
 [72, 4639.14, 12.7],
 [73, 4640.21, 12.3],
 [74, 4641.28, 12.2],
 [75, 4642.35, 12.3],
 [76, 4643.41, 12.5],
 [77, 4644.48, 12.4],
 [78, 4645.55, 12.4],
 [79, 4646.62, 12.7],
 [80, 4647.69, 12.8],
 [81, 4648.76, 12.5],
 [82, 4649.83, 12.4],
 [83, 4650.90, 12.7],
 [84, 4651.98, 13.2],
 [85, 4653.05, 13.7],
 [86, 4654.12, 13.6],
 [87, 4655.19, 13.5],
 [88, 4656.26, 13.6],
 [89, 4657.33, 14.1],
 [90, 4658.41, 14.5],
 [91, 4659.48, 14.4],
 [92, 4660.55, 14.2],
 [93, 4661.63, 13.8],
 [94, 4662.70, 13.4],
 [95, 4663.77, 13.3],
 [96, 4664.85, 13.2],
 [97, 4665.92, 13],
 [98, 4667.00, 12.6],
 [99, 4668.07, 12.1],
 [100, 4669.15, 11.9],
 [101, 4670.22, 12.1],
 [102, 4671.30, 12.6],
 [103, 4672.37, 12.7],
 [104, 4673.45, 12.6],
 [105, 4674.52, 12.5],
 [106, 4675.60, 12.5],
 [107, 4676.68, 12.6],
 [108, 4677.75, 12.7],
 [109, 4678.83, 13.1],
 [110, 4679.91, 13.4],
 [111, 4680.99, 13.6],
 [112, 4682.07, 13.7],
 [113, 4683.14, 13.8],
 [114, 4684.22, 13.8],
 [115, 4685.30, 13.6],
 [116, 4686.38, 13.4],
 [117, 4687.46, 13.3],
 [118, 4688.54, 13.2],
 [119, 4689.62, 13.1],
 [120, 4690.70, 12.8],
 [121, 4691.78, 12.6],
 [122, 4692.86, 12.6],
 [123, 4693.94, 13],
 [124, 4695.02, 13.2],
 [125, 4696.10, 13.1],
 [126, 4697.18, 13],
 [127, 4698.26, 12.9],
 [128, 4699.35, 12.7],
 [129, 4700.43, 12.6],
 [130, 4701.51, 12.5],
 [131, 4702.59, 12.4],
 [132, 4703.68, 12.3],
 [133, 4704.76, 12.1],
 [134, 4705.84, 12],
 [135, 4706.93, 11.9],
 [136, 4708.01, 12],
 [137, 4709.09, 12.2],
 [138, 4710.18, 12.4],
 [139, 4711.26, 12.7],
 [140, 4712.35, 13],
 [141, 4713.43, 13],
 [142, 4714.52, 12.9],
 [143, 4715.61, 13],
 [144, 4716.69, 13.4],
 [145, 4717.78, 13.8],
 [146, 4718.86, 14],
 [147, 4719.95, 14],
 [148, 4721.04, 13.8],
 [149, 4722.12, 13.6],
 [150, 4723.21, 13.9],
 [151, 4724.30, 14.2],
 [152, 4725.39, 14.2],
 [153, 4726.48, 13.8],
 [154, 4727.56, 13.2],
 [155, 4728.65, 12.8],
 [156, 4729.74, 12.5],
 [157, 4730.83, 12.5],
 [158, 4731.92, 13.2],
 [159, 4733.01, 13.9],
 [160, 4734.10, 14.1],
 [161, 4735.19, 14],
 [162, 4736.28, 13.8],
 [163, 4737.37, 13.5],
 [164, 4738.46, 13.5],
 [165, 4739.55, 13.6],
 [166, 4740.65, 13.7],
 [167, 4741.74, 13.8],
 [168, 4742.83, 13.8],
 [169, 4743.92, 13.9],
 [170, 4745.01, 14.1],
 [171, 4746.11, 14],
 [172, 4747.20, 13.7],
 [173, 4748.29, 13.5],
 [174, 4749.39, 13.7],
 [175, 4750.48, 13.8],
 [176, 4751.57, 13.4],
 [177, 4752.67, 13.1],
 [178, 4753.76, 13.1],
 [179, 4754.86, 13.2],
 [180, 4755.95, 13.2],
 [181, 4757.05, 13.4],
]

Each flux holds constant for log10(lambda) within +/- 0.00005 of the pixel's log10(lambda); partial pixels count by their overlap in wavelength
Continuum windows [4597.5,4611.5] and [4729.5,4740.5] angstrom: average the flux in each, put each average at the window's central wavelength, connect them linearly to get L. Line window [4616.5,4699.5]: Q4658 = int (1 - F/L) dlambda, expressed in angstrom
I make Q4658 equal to 1.14 angstrom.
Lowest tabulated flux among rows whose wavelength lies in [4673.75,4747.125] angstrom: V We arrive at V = 11.9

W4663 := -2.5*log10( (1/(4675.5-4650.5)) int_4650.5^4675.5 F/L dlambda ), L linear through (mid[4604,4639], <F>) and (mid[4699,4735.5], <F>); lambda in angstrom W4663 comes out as 0.02 mag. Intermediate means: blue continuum 13.6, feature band 13.2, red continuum 13.1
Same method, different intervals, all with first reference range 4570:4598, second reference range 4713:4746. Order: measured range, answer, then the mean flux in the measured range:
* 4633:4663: 0.00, 13.2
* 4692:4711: 0.08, 12.5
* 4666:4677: 0.07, 12.4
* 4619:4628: -0.06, 13.7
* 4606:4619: -0.05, 13.5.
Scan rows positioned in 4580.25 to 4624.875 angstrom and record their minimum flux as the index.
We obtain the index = 12.1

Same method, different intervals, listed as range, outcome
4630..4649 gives 12.2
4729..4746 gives 12.5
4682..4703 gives 12.4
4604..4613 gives 13.2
